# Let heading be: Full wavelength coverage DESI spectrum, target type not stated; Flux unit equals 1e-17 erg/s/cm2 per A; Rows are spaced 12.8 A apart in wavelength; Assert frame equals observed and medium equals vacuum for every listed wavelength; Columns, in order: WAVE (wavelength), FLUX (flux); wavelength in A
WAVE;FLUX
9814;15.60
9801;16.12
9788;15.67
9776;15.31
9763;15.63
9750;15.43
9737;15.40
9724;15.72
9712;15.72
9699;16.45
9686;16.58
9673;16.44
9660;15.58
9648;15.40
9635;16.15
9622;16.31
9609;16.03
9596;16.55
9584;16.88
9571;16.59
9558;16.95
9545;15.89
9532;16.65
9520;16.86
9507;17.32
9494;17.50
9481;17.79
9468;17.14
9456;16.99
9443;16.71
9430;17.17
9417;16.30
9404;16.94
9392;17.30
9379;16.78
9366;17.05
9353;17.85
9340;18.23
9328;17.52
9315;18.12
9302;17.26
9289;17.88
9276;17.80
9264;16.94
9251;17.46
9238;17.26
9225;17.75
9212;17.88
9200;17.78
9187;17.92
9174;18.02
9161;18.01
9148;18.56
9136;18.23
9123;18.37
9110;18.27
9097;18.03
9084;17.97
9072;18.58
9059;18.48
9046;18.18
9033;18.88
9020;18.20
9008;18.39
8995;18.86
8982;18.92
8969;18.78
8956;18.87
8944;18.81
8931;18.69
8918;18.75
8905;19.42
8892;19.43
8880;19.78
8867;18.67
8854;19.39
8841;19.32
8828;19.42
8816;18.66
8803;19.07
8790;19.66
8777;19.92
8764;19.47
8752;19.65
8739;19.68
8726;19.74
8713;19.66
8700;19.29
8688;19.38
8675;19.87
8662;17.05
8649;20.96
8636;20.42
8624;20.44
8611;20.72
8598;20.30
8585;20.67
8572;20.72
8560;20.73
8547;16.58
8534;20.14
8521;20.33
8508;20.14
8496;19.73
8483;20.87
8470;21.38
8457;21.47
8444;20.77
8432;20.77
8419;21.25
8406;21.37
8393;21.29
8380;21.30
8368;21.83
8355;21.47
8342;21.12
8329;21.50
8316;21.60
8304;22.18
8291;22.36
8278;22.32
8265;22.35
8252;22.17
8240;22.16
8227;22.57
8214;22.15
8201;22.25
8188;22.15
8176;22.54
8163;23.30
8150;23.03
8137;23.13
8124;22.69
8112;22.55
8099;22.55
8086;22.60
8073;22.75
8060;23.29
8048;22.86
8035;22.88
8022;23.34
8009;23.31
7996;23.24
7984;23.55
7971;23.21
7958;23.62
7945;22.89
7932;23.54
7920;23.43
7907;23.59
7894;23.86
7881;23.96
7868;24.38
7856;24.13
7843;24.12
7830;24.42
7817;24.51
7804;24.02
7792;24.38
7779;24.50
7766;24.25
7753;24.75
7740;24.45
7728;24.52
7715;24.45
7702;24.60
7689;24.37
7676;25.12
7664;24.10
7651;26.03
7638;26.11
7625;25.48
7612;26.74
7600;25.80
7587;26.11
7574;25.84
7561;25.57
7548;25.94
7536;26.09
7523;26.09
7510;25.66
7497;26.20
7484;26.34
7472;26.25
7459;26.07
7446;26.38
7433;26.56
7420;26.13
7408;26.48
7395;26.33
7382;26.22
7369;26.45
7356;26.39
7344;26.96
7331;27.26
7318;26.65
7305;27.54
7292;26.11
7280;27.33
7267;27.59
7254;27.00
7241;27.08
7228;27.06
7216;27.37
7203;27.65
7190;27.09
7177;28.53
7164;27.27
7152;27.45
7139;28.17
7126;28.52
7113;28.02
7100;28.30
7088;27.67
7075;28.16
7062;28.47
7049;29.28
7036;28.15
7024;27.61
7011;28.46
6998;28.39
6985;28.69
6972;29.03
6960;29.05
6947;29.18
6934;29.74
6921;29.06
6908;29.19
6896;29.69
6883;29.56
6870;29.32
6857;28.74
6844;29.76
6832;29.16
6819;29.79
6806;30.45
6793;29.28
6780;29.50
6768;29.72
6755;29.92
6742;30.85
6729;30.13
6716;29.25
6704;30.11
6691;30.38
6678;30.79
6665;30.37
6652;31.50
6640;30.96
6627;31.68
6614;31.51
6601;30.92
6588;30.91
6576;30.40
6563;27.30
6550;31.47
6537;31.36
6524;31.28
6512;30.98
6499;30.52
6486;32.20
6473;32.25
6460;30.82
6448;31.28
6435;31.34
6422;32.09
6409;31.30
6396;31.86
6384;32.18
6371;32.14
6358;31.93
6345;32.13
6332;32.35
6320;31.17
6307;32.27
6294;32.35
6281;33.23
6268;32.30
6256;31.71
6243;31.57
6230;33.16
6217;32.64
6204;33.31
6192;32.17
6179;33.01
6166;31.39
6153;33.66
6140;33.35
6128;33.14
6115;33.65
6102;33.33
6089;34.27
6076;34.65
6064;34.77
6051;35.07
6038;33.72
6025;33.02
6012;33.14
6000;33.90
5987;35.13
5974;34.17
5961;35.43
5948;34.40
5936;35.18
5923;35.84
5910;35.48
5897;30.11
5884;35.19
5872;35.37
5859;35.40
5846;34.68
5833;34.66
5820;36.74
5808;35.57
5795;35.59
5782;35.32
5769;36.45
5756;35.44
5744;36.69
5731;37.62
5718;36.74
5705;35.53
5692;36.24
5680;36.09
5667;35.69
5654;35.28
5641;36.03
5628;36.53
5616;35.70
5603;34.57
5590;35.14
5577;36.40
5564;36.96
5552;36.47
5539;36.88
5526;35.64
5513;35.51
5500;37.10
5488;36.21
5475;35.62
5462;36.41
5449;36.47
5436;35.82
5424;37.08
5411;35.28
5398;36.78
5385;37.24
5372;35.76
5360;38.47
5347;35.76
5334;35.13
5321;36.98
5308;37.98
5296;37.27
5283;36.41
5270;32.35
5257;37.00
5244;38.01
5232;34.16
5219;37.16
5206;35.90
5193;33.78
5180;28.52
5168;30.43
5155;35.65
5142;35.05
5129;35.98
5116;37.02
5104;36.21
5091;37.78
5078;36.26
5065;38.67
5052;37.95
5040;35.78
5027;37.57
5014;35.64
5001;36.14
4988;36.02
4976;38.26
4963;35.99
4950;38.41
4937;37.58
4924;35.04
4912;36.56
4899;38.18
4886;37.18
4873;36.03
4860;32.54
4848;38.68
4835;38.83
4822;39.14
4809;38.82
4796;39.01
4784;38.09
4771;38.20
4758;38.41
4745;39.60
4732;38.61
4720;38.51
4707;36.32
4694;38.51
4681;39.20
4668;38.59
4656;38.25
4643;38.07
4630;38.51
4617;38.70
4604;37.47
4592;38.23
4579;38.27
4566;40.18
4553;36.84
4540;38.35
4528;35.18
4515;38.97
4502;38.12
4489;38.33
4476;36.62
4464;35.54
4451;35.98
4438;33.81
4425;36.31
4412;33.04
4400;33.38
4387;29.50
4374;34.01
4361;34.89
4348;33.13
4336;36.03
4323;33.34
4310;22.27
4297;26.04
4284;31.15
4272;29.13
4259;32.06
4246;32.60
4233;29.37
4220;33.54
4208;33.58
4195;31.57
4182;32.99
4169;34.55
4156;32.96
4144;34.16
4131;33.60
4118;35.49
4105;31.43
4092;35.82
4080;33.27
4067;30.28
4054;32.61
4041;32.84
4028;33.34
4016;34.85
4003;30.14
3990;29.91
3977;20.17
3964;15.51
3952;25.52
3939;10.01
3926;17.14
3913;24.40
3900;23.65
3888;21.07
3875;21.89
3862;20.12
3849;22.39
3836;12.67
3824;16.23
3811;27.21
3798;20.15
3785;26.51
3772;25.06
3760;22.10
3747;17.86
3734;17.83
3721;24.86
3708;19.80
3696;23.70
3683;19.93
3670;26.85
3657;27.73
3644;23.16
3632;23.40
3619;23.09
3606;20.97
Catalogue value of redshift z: 0.00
